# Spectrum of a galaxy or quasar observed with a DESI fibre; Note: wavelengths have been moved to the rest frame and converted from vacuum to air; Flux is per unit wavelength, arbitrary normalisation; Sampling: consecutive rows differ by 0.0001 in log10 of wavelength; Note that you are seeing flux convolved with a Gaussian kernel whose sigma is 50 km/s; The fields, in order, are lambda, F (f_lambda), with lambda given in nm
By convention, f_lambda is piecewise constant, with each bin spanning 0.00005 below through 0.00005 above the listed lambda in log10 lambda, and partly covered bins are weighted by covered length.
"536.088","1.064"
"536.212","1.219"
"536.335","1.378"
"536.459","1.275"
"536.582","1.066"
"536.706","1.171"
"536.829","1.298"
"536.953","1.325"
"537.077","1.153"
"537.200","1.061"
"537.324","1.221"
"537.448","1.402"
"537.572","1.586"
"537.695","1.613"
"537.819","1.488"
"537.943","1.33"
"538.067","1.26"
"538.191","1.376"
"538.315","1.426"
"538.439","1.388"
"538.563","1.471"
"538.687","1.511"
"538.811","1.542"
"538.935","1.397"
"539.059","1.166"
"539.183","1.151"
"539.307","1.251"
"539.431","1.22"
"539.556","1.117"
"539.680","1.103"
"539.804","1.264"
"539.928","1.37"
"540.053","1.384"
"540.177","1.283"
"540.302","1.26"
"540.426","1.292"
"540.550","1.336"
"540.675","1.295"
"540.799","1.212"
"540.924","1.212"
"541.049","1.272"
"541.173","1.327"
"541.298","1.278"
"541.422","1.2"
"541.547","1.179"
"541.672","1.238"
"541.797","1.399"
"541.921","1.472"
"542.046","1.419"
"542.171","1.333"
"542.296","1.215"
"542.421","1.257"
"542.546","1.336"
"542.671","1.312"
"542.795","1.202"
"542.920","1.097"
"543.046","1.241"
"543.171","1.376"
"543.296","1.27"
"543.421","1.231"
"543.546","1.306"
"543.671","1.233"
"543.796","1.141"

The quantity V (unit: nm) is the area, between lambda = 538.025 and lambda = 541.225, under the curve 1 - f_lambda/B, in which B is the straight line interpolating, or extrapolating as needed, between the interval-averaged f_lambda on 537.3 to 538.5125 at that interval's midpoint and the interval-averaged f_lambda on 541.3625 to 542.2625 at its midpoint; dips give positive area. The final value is 0.16 nm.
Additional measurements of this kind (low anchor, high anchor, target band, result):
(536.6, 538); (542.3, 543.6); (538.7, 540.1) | 0.03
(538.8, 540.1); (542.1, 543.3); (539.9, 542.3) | -0.07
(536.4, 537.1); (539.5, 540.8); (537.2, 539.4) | -0.24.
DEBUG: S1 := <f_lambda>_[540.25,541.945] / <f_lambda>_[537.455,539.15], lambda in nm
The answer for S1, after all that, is 0.90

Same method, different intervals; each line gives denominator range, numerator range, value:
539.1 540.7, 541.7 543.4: 1.04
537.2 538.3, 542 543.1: 0.91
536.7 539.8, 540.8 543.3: 0.97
